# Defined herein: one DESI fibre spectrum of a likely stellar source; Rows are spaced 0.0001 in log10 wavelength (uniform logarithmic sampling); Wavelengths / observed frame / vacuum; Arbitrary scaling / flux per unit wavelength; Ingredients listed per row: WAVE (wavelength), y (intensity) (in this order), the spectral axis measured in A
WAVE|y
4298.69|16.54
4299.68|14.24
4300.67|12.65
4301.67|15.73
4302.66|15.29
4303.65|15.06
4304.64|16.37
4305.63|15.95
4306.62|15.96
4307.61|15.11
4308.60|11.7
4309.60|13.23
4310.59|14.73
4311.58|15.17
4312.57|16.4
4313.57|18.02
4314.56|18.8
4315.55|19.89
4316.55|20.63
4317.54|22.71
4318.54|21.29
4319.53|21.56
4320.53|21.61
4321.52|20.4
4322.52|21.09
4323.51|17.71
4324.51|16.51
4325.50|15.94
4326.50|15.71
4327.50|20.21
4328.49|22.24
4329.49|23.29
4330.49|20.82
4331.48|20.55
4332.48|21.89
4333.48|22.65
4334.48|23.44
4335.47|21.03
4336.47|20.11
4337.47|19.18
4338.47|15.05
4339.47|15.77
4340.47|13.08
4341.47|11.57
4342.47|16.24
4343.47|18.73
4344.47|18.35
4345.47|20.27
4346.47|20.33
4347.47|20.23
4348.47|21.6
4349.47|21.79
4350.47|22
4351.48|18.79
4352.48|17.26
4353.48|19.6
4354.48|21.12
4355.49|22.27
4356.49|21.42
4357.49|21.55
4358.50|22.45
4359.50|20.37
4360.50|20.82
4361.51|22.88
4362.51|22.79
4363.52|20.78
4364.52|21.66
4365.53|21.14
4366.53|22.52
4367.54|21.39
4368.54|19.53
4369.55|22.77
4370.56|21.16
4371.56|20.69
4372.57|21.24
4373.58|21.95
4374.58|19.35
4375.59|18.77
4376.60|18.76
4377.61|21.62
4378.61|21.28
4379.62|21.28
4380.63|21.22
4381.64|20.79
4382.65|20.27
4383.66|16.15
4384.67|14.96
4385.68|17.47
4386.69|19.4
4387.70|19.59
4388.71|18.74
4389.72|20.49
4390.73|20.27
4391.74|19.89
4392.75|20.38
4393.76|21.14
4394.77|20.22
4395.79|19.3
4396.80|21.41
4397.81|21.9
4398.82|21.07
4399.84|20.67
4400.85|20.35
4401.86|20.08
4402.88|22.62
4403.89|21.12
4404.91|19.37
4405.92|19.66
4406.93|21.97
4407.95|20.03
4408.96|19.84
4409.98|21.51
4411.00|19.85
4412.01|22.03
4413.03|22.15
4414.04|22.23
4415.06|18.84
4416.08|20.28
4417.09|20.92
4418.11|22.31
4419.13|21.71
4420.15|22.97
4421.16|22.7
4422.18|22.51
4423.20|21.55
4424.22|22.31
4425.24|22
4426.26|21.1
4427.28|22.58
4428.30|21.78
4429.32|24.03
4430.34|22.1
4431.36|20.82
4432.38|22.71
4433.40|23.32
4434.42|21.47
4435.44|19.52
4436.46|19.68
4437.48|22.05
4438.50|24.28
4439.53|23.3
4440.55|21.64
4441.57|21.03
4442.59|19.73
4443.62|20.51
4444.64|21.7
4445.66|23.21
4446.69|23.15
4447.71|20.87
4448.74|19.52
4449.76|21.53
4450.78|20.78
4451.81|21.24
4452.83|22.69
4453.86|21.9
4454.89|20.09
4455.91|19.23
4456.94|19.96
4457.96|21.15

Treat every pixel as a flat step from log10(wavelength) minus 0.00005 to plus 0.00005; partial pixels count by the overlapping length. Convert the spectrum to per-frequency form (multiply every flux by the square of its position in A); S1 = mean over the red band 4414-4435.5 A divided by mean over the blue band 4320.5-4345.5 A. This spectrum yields 1.21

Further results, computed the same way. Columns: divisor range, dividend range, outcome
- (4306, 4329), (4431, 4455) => 1.26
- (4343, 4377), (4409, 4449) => 1.08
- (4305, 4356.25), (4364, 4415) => 1.12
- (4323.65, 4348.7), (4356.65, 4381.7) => 1.13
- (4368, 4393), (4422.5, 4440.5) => 1.13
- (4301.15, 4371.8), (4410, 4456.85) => 1.17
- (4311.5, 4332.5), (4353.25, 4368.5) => 1.11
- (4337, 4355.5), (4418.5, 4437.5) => 1.23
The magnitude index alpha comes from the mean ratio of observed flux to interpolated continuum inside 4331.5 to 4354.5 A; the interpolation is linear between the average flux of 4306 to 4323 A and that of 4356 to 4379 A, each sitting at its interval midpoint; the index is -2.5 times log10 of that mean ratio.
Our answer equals 0.04 mag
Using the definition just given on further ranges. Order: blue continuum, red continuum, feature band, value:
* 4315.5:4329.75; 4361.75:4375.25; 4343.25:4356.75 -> 0.026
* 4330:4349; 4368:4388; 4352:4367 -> -0.094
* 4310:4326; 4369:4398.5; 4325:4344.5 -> 0.021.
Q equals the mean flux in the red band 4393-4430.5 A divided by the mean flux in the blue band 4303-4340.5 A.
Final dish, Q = 1.15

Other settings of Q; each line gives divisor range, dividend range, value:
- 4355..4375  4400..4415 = 0.97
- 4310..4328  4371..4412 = 1.08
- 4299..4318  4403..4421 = 1.30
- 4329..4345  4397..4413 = 1.11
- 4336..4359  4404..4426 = 1.11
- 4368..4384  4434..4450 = 1.05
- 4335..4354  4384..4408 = 1.09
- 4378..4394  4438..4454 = 1.11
